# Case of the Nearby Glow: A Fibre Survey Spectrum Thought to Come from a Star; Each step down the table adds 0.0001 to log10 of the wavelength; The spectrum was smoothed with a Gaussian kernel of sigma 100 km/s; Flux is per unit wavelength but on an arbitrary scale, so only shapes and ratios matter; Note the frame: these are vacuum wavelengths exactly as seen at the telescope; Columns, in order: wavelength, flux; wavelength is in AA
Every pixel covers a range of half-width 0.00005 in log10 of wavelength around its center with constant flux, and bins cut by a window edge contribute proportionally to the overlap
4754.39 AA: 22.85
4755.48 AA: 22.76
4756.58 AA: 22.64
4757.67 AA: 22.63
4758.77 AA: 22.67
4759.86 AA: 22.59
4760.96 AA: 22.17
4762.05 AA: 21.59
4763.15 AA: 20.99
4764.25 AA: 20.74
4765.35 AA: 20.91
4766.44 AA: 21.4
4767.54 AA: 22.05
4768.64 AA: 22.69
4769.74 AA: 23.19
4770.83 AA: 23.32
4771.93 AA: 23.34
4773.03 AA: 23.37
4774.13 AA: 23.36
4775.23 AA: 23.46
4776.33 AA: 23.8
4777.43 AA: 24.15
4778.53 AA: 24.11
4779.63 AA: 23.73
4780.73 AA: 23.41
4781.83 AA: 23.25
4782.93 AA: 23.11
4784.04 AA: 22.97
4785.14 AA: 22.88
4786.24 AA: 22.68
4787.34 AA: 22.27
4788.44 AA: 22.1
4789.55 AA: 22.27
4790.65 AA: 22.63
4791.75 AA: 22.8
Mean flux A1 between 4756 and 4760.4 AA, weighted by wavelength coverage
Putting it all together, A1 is 22.6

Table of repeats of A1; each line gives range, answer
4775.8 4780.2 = 24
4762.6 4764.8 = 20.8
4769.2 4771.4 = 23.3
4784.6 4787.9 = 22.7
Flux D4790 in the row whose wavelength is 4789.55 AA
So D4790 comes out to 22.27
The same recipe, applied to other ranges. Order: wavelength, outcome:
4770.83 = 23.32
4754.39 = 22.85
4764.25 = 20.74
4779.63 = 23.73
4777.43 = 24.15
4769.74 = 23.19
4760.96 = 22.17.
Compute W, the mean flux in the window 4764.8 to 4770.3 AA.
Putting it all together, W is 22.1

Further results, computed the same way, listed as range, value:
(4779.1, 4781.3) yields 23.6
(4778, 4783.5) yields 23.5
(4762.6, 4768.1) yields 21.2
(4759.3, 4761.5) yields 22.4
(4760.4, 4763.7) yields 21.6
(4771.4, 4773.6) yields 23.3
